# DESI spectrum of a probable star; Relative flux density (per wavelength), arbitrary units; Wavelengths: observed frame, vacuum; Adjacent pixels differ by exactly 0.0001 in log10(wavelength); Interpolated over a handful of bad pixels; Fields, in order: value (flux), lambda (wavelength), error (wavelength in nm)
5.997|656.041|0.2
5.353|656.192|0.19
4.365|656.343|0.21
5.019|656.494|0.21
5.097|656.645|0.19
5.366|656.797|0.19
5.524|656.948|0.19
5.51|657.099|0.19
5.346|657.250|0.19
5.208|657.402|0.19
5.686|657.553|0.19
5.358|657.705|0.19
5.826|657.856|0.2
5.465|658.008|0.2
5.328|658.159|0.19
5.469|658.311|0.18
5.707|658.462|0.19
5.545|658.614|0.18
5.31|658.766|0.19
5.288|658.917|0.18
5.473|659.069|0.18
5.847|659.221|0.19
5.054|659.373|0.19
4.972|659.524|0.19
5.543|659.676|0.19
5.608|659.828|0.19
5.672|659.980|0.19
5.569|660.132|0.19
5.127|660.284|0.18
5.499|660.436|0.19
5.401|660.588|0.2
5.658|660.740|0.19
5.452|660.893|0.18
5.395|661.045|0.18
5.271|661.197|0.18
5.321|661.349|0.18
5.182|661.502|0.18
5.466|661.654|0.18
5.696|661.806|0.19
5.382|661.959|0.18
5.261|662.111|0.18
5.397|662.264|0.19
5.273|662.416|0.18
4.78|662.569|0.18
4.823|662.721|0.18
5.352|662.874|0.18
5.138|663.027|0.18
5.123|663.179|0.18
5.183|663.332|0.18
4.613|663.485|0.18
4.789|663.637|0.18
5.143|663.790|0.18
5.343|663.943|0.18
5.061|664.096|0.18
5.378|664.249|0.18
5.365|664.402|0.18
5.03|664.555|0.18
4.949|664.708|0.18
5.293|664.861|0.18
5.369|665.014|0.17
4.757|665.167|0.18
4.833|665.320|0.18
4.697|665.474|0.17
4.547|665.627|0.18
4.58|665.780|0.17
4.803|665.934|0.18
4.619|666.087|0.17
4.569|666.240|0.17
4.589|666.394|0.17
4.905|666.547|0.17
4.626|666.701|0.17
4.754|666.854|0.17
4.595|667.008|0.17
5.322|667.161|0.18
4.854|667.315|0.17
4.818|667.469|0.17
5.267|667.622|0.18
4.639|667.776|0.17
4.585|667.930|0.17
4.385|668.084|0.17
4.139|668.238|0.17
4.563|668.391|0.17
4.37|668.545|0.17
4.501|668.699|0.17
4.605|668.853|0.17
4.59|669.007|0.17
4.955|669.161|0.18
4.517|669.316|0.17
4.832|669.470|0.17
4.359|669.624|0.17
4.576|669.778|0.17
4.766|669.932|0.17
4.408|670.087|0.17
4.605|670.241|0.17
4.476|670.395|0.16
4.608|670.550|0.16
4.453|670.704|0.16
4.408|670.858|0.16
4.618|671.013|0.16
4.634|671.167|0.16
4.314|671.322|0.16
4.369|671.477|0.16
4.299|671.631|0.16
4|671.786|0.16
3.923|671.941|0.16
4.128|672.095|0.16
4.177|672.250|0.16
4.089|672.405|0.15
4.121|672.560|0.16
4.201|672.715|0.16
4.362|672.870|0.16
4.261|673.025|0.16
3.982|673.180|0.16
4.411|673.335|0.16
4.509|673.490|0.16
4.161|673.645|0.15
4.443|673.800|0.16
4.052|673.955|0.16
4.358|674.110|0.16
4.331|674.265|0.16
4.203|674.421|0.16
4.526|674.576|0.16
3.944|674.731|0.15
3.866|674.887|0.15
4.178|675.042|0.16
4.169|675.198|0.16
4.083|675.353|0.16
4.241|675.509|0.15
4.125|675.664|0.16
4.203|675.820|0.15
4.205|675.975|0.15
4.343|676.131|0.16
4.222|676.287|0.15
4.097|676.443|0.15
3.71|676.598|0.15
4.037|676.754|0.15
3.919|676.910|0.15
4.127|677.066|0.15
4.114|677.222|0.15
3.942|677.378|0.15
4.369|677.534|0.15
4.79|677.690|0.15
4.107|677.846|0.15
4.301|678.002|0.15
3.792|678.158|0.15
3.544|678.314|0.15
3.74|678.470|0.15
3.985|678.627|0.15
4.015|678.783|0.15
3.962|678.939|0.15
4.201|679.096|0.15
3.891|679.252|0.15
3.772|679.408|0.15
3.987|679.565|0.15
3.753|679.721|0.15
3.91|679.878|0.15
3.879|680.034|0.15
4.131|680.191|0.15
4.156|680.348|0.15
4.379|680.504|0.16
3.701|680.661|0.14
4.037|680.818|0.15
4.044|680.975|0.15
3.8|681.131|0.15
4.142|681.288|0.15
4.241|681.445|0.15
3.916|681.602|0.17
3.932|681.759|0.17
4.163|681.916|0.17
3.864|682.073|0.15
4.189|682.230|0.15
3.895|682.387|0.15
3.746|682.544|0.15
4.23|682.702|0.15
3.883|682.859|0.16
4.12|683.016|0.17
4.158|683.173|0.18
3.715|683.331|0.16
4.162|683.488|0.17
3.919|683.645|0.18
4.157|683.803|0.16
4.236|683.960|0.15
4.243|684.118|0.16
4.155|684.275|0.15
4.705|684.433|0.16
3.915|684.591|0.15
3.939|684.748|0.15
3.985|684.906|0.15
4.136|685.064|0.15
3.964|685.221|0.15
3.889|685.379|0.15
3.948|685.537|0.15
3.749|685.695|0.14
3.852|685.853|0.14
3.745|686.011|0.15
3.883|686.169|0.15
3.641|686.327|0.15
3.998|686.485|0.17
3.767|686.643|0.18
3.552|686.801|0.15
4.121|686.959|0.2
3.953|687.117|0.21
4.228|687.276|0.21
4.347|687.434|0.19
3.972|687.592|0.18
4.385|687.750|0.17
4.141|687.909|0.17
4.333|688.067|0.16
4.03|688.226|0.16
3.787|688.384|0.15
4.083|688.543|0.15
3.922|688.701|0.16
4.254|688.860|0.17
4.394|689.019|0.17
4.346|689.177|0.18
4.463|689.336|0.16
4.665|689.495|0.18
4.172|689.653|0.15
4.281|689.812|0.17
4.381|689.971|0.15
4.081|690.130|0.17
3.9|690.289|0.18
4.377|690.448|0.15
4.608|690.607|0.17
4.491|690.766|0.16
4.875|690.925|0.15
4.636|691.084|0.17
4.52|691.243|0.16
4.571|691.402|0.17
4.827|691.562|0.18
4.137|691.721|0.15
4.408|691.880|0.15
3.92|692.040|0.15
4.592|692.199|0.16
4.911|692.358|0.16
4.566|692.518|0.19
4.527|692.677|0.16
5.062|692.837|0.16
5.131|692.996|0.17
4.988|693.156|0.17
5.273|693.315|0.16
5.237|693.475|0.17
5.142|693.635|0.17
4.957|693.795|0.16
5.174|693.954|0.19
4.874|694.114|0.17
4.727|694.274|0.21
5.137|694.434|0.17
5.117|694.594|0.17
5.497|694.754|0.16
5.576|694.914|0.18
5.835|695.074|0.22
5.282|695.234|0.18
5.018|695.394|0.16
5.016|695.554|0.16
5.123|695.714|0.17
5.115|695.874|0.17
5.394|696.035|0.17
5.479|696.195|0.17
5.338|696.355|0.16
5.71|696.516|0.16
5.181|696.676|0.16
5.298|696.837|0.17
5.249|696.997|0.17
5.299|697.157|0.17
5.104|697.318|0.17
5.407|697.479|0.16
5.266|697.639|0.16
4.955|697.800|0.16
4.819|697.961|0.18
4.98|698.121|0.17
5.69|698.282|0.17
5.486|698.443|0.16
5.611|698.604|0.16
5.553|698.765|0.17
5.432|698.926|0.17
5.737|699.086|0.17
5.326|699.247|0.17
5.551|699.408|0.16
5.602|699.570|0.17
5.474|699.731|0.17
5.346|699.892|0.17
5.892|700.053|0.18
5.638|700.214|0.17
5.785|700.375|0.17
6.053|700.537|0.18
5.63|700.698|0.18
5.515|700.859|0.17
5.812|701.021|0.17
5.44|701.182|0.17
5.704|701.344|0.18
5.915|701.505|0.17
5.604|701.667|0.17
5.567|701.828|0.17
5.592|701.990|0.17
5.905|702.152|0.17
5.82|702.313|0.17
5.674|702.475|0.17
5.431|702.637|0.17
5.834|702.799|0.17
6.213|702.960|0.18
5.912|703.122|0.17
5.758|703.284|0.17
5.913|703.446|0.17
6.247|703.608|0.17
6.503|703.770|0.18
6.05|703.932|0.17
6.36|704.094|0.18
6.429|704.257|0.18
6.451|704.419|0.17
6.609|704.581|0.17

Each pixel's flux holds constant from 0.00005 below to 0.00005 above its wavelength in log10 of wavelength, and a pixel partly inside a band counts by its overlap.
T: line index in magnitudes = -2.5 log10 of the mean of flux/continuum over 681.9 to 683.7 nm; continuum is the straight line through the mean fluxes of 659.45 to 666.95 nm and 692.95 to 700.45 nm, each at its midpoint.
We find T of 0.29 mag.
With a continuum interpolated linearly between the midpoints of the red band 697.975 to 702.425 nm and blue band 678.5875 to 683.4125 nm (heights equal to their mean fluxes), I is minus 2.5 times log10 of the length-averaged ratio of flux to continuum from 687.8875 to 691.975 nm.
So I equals 0.10 mag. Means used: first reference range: 3.99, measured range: 4.34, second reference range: 5.61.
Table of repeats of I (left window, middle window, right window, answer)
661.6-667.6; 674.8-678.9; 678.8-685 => 0.060 mag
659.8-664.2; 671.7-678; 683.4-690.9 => 0.123 mag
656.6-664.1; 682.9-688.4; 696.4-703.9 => 0.340 mag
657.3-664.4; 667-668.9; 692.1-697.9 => 0.137 mag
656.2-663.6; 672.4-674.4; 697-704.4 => 0.267 mag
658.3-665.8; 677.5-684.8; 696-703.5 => 0.315 mag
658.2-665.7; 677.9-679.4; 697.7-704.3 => 0.353 mag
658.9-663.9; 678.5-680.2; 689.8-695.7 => 0.263 mag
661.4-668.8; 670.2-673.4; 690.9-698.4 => 0.154 mag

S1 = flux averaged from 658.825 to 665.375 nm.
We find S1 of 5.26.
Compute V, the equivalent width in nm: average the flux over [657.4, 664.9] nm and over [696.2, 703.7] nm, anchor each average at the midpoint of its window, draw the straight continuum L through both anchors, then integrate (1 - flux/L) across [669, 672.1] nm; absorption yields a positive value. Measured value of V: 0.52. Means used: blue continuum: 5.32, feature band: 4.47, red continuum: 5.57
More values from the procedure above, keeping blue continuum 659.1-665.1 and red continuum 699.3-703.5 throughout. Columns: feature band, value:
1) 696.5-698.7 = 0.15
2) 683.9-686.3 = 0.66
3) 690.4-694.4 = 0.62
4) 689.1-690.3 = 0.27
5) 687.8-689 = 0.32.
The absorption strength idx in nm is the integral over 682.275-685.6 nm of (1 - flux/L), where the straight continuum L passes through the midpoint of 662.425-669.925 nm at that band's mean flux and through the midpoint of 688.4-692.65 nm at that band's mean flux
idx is 0.34 nm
